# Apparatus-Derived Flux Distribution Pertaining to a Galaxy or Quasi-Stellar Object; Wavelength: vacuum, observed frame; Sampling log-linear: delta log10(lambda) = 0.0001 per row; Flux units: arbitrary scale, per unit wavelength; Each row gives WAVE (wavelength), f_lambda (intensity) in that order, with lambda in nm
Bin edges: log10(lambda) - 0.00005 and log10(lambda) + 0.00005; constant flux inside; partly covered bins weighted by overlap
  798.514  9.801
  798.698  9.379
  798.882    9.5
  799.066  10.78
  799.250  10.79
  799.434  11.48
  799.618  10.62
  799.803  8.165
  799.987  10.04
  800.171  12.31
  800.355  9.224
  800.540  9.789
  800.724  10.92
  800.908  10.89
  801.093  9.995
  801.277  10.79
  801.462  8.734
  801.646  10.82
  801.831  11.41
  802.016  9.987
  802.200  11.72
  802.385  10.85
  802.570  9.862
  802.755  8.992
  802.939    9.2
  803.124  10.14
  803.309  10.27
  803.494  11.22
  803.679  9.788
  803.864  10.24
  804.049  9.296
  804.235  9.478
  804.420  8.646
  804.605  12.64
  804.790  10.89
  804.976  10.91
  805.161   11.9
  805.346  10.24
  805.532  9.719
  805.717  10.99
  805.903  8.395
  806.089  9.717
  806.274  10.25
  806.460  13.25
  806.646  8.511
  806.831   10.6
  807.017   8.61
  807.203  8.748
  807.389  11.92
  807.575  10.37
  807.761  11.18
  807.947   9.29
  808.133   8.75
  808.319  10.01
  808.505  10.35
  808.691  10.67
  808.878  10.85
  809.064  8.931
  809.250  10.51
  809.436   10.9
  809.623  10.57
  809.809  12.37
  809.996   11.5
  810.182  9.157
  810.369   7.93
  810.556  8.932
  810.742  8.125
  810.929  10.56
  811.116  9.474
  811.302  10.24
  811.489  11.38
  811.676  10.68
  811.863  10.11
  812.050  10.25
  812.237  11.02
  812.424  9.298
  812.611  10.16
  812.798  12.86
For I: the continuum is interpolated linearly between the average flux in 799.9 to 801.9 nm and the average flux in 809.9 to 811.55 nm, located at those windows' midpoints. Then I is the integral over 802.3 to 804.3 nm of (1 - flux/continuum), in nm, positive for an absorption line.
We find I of 0.060 nm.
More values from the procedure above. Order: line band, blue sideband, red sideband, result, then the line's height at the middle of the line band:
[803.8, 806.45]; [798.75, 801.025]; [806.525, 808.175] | -0.08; 10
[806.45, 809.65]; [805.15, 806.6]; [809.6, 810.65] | 0.03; 10.2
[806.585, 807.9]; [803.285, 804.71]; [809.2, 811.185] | 0.01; 10.1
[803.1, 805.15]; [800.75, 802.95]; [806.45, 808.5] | -0.04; 10.2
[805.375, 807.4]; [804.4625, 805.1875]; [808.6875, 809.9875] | 0.21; 11.1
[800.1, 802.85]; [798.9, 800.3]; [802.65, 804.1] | -0.05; 10.2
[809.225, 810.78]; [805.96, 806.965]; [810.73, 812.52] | 0.03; 10.2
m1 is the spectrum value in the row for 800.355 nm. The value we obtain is 9.224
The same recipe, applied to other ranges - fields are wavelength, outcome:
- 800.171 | 12.31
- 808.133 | 8.75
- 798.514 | 9.801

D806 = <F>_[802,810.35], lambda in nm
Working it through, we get 10.3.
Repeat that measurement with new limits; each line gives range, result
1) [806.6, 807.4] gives 9.52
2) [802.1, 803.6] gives 10.3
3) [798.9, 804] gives 10.3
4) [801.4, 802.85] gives 10.3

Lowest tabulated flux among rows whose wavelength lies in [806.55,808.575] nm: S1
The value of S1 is 8.511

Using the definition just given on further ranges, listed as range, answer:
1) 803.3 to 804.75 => 8.646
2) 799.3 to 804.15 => 8.165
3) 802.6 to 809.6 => 8.395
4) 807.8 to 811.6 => 7.93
